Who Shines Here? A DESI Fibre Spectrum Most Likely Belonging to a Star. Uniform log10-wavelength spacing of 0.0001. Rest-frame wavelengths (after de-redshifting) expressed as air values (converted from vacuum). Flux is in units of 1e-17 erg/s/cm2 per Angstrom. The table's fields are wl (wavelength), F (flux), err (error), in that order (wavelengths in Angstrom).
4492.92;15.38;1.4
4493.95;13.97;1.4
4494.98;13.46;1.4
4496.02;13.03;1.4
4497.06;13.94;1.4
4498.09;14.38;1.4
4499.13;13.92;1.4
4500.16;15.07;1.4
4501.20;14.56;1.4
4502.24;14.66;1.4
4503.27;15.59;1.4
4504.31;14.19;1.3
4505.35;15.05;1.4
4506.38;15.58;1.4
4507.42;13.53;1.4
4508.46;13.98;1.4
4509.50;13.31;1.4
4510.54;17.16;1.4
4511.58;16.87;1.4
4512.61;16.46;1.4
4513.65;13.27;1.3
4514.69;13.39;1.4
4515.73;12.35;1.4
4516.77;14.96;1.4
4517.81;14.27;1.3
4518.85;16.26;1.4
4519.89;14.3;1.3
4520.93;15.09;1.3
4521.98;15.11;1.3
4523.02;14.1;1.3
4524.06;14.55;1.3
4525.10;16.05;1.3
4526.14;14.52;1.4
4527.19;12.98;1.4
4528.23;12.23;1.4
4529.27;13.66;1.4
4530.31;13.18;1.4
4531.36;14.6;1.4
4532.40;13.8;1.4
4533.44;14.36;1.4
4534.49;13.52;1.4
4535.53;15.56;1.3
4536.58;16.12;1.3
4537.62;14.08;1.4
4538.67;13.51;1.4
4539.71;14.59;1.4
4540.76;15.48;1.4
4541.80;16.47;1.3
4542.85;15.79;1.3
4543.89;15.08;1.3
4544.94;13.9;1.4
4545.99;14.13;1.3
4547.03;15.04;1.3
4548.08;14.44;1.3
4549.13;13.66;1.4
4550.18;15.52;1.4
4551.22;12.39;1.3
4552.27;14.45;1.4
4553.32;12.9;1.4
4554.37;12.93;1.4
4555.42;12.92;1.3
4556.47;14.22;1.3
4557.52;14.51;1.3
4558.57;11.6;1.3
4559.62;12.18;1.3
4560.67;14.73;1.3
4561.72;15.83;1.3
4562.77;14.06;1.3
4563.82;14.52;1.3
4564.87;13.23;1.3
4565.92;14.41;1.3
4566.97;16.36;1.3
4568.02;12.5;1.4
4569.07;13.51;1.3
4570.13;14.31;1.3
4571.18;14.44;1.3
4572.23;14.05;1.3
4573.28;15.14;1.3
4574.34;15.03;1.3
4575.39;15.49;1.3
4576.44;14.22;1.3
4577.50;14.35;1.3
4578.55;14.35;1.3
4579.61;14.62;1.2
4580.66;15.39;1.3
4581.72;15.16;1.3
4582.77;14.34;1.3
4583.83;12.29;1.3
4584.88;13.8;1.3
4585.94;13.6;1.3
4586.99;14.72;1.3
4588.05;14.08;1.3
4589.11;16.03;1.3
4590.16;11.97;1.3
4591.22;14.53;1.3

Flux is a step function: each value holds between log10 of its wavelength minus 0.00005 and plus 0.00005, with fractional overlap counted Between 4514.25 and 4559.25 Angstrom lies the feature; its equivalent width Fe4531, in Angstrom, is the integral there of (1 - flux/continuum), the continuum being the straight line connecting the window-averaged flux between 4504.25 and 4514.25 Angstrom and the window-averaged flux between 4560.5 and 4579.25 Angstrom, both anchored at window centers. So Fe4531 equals 1.54 Angstrom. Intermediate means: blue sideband 15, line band 14.2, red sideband 14.5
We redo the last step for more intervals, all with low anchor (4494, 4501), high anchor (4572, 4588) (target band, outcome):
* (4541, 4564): 0.2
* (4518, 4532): -0.2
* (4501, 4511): -0.5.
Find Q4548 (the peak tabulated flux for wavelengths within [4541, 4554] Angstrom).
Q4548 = 16.47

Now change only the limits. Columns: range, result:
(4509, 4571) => 17.16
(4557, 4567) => 16.36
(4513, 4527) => 16.26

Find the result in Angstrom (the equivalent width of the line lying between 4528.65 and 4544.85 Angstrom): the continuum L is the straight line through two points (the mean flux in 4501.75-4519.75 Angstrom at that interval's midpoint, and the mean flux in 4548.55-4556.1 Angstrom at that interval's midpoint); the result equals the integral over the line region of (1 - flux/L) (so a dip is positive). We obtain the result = -0.7 Angstrom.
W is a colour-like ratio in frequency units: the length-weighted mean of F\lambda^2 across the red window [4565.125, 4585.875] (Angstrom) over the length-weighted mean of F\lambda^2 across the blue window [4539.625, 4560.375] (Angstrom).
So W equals 1.0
